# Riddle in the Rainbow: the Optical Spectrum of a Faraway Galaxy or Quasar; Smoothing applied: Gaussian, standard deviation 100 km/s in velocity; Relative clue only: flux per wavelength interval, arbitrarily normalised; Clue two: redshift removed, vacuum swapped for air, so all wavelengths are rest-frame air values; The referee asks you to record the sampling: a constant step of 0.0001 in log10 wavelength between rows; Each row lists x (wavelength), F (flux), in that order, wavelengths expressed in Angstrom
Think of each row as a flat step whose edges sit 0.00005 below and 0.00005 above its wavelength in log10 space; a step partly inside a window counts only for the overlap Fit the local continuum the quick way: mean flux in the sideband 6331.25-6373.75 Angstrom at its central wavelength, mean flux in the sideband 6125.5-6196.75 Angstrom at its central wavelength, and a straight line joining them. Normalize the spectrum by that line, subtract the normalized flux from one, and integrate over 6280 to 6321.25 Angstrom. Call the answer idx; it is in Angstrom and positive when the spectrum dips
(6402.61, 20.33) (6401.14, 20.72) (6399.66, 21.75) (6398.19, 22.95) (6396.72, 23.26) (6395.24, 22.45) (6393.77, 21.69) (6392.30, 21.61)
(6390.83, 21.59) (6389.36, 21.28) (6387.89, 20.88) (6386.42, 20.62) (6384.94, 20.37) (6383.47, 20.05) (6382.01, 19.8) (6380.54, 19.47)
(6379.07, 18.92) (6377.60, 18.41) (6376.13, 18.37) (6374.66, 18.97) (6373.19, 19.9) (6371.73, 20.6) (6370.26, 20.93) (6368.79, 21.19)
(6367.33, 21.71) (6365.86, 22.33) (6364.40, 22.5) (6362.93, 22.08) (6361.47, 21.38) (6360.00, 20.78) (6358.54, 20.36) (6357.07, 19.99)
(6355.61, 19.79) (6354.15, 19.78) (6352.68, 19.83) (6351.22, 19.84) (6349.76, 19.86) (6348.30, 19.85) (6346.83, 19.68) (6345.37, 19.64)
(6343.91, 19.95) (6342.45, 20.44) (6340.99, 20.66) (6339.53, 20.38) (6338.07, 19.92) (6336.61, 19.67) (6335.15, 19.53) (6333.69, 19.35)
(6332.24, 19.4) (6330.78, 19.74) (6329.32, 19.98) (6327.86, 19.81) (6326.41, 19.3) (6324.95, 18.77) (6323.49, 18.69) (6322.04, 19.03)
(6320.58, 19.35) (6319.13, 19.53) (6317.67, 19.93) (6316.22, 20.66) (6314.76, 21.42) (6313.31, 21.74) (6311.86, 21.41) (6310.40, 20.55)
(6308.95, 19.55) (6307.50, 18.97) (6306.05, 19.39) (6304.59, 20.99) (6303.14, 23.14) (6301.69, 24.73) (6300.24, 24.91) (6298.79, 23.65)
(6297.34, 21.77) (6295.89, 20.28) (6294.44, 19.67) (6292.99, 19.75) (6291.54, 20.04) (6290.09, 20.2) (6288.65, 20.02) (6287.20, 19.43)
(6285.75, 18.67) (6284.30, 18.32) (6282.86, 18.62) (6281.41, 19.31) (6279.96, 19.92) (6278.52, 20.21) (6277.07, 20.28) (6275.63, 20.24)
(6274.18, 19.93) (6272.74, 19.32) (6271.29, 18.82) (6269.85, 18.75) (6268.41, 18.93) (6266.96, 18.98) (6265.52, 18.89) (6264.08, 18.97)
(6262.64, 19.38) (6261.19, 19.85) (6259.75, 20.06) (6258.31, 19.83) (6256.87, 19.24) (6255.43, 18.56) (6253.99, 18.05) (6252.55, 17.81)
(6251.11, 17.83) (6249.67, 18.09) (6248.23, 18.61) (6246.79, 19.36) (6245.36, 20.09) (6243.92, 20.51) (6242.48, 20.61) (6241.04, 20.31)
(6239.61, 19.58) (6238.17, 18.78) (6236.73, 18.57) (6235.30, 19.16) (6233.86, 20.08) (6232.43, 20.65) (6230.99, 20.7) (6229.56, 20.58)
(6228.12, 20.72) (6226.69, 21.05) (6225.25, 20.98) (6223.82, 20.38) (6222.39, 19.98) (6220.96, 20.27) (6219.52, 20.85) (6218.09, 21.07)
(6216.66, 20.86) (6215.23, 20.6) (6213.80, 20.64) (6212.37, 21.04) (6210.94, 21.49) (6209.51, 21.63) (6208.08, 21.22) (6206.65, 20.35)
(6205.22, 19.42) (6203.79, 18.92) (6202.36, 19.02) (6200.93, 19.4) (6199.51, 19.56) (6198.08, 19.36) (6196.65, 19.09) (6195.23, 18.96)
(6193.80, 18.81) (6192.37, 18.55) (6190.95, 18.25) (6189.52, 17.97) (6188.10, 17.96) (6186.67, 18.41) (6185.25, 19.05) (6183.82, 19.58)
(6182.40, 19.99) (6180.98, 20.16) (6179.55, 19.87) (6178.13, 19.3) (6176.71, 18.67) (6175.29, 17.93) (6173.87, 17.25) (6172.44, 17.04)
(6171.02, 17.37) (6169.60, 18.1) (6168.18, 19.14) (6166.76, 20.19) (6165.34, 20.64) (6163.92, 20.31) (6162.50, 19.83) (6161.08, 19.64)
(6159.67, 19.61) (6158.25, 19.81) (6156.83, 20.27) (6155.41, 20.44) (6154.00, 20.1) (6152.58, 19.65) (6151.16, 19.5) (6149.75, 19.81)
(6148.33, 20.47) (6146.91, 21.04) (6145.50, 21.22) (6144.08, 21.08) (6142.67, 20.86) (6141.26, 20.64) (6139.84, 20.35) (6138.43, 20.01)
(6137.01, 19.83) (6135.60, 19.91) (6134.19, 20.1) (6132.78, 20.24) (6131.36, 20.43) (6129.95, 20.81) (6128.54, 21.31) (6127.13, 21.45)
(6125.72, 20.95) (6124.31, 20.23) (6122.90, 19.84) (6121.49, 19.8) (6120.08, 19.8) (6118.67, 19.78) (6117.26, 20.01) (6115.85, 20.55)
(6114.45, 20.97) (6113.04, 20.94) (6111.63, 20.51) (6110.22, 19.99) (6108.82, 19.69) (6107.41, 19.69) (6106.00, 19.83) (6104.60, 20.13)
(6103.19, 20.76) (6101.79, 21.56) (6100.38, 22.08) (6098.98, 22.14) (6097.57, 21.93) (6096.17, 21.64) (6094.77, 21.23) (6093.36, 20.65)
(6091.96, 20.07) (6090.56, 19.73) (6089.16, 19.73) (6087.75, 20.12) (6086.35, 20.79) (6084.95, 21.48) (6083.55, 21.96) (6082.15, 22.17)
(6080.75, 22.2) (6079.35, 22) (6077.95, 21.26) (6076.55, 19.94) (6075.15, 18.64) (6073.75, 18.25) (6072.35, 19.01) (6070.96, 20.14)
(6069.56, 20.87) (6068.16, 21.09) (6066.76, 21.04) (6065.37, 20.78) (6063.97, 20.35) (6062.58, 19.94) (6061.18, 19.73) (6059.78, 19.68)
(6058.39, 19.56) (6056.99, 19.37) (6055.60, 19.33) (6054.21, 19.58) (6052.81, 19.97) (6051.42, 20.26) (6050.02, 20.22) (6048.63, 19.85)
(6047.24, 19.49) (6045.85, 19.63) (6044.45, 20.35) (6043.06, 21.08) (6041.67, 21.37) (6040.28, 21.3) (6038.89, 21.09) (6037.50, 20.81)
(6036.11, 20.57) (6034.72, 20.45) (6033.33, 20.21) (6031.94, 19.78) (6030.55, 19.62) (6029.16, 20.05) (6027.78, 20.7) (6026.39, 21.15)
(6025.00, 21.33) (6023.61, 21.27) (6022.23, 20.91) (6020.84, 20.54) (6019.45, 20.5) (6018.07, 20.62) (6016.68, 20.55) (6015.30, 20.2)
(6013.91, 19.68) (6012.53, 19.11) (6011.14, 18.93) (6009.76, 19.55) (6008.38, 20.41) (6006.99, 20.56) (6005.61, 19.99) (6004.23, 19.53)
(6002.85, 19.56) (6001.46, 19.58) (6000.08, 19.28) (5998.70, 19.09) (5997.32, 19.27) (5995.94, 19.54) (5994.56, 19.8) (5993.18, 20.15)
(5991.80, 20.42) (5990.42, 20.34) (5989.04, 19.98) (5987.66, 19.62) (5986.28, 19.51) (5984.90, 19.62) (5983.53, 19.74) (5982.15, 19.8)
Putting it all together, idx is -0.8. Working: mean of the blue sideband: 19.6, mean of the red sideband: 20.4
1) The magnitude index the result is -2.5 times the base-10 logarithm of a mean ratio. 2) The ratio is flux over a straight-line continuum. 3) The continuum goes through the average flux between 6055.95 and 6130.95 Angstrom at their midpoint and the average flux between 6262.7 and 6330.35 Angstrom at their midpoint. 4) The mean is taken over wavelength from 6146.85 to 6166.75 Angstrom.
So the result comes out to 0.02 mag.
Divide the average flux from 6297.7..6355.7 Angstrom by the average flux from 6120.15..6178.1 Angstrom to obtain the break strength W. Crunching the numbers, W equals 1.02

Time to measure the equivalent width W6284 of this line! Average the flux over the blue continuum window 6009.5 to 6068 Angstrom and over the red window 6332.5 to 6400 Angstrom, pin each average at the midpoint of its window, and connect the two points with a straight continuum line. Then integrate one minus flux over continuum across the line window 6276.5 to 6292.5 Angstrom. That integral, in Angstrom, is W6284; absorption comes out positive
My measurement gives 0.7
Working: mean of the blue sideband 20.3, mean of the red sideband 20.5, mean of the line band 19.5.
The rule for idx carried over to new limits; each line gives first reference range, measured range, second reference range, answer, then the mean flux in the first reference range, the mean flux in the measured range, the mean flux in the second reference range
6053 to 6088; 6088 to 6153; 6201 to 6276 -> -1.0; 20.4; 20.5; 19.8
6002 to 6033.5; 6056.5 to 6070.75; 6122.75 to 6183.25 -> -0.1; 20.2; 20.2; 19.9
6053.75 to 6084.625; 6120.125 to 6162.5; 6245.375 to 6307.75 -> -0.3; 20.3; 20.3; 19.8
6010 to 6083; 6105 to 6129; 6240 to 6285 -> -0.4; 20.3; 20.3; 19.3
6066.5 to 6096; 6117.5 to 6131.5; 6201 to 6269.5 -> 0.0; 20.6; 20.4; 19.8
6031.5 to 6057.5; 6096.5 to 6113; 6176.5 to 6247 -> -0.5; 20.3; 20.8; 19.9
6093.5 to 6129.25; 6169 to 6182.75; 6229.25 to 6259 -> 1.0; 20.7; 18.5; 19.4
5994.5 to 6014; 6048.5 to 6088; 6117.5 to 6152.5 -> -0.7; 19.6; 20.3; 20.4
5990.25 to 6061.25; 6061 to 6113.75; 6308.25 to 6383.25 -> -1.4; 20.1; 20.6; 20.1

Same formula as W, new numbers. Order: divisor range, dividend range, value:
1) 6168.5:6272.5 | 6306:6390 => 1.03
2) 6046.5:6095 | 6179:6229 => 0.98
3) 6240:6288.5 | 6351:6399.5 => 1.08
